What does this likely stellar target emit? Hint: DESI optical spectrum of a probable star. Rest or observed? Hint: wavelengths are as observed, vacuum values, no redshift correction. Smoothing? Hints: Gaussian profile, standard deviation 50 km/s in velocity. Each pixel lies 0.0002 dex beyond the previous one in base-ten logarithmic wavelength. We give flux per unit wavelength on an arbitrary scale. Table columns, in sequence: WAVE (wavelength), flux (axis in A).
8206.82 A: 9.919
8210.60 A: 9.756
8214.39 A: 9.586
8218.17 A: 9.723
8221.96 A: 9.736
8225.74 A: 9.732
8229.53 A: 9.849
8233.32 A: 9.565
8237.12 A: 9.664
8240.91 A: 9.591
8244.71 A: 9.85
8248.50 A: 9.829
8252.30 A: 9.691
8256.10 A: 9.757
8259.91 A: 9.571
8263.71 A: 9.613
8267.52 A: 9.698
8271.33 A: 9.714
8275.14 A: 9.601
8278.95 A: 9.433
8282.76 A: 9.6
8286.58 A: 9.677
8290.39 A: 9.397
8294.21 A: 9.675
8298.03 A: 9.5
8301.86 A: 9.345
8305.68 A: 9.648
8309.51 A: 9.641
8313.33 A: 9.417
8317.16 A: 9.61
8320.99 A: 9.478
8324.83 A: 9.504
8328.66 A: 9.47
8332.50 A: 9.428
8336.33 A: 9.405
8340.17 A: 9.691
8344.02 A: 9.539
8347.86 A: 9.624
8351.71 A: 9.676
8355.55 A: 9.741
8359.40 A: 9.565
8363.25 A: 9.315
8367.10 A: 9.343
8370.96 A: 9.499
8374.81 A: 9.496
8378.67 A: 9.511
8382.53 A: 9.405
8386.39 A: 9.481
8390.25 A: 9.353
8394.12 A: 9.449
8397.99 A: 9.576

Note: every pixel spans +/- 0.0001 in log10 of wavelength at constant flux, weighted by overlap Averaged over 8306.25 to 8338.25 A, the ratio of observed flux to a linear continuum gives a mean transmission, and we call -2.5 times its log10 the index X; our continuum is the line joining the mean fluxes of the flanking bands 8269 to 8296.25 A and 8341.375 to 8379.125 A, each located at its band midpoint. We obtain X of 0.01 mag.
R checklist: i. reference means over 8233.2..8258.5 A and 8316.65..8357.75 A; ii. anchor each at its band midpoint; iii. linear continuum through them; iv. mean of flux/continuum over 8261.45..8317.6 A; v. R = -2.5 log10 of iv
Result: 0.01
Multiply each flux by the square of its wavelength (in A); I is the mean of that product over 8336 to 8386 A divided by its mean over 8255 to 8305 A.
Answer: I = 1.0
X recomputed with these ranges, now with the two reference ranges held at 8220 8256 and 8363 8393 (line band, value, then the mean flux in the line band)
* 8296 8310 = 0.008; 9.52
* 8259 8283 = 0.005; 9.61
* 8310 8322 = 0.004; 9.53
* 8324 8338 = 0.009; 9.45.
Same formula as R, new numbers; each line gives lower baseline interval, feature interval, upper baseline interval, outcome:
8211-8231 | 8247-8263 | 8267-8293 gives -0.01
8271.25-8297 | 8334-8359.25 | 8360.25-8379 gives -0.02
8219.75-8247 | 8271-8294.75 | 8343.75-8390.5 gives 0.01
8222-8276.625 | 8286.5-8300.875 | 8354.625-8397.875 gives 0.01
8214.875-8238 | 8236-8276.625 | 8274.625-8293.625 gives -0.01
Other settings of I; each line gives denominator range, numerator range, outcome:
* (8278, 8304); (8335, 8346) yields 1.01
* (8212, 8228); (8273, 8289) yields 1.00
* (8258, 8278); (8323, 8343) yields 1.00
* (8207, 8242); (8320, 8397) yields 1.01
